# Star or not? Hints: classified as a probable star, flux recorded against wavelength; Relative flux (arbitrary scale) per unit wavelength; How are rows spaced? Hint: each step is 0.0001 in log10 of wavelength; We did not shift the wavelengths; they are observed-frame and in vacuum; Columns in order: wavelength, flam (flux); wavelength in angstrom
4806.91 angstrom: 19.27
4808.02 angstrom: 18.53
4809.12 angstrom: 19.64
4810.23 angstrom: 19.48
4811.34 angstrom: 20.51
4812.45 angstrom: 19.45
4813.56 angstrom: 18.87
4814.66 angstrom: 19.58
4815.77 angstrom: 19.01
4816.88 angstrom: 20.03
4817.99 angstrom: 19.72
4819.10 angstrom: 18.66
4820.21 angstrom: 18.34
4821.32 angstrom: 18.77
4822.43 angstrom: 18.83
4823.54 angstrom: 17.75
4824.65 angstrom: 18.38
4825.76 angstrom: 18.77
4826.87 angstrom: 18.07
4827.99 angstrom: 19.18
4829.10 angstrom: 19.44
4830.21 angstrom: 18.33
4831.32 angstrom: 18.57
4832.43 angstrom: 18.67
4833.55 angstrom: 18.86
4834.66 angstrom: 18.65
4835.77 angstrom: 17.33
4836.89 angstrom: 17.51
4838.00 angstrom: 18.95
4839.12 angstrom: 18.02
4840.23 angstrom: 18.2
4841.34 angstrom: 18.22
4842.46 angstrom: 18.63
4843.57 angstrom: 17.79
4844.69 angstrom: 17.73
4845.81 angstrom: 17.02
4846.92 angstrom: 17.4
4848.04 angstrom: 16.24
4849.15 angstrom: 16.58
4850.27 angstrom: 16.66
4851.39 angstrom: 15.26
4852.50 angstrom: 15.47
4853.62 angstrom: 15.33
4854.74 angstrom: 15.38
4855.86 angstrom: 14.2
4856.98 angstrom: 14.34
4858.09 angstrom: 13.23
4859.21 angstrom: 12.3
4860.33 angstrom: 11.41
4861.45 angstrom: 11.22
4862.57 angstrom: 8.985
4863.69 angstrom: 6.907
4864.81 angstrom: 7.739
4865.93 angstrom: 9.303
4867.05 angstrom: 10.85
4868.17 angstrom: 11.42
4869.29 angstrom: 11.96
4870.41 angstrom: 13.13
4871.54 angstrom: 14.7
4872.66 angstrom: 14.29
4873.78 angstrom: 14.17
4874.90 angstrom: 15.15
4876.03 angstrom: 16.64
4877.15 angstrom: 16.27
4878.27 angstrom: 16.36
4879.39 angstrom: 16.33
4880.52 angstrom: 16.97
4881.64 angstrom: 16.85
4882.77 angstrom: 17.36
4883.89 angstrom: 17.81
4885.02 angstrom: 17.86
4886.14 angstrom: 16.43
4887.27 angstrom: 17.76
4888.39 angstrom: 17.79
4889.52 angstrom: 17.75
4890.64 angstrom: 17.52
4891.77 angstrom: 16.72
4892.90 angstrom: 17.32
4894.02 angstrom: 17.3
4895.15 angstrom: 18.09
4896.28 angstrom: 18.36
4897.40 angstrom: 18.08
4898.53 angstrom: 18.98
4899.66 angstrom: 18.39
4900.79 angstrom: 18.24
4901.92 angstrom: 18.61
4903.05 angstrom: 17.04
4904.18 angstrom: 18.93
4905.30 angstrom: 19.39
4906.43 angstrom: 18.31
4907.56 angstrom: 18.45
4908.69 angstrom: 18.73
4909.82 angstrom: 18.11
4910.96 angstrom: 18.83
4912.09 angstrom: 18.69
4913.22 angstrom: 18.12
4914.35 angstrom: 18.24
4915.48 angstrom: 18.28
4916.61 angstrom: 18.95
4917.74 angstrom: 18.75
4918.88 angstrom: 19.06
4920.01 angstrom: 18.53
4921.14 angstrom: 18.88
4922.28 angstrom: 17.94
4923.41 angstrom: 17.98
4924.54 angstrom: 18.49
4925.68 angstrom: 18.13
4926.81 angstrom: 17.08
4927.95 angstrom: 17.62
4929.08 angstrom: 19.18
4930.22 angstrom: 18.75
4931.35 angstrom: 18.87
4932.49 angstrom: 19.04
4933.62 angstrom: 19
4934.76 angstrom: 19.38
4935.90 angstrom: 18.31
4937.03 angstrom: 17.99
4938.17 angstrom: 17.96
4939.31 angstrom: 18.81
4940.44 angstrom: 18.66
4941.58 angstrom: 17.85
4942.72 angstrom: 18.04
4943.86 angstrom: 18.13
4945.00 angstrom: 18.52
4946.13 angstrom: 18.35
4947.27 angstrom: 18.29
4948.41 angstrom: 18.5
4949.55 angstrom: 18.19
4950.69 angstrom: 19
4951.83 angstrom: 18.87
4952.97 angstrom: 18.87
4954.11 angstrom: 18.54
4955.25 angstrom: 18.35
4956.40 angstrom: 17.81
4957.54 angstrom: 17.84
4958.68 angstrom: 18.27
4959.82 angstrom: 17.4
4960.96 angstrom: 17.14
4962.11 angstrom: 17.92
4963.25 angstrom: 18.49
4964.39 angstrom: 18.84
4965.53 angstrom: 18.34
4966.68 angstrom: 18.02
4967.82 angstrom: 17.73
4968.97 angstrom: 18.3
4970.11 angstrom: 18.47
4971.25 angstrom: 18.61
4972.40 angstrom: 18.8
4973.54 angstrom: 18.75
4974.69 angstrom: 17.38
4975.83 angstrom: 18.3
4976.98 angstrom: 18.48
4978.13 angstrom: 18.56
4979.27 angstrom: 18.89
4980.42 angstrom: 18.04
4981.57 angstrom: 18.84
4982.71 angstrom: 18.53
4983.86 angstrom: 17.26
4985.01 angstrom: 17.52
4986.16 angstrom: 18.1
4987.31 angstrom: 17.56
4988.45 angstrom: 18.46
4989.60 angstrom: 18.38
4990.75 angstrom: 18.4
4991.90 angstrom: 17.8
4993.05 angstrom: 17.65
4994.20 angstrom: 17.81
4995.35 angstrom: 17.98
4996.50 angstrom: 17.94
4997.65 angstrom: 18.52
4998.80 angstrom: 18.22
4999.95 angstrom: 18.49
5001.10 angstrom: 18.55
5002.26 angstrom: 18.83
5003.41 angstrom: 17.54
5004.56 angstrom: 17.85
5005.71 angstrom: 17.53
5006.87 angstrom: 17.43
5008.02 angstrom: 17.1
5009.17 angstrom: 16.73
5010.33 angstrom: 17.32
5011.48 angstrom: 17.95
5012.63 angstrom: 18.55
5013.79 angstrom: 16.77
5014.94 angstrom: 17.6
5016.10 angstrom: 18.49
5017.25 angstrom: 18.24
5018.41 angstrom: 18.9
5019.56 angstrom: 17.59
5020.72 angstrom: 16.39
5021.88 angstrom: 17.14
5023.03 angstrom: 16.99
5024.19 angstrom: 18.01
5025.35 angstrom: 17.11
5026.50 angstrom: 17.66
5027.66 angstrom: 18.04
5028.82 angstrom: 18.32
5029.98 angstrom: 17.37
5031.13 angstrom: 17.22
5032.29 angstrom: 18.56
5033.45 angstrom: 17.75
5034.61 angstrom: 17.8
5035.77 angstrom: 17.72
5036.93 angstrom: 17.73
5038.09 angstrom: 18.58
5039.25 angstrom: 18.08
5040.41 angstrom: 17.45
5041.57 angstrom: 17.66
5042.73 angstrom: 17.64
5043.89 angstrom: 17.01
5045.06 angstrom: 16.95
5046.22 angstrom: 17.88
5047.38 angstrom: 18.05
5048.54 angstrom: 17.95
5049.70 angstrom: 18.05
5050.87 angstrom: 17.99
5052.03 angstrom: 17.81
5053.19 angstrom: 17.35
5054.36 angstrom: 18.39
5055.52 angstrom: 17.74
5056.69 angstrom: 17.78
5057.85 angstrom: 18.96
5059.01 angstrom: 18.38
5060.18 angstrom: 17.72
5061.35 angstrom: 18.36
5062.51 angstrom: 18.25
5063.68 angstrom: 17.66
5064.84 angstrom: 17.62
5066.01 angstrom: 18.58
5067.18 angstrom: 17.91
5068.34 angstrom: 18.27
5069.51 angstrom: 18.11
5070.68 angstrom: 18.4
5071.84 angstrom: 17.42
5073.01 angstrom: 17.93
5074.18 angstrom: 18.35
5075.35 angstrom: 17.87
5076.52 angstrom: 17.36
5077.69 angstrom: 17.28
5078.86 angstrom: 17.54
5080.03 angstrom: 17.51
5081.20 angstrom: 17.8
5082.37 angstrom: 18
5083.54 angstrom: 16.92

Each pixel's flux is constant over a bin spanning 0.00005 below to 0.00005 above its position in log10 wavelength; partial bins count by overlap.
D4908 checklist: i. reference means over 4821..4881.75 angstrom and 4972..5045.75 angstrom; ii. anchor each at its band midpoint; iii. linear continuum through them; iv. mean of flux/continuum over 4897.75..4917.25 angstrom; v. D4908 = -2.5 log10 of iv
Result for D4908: -0.12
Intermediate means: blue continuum 15.7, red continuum 17.9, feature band 18.5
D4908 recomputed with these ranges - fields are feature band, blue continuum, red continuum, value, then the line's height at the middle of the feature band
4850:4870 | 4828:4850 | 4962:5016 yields 0.42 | 18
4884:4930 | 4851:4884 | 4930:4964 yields -0.14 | 16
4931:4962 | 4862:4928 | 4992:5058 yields -0.08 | 17.1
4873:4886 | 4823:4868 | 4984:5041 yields -0.02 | 16.2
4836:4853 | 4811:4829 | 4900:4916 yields 0.09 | 18.8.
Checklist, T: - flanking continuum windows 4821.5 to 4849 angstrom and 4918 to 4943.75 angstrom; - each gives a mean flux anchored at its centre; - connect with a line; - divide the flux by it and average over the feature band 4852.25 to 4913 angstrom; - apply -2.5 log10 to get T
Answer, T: 0.17 mag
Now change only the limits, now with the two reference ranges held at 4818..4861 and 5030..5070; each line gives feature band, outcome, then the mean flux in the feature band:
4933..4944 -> -0.05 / 18.4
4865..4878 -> 0.28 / 13.3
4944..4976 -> -0.04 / 18.3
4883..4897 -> -0.01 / 17.6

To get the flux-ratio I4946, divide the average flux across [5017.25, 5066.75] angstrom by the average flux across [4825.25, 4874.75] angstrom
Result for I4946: 1.16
